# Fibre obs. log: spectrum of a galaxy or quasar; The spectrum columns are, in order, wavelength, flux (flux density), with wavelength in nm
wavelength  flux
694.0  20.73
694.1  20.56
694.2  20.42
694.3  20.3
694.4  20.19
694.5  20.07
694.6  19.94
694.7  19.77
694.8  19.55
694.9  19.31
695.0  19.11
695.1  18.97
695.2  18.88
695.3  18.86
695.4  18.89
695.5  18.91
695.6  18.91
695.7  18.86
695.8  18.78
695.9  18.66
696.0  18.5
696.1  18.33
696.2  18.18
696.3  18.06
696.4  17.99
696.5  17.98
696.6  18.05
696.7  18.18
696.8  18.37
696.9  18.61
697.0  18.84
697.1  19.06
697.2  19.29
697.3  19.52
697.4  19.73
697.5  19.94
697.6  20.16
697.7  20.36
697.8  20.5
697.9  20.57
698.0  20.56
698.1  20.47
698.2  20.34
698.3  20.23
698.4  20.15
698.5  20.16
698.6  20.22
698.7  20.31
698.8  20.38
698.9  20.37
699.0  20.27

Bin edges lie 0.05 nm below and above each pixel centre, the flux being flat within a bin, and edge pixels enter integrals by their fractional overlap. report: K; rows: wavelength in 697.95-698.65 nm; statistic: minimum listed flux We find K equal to 20.15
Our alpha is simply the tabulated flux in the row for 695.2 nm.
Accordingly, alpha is 18.88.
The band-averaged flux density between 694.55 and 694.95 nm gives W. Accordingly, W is 19.6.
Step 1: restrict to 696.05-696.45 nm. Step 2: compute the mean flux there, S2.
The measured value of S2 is 18.1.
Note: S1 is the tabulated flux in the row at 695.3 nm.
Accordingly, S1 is 18.86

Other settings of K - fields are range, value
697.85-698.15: 20.47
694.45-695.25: 18.88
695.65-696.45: 17.99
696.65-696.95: 18.18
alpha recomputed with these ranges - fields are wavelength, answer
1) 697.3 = 19.52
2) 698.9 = 20.37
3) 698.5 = 20.16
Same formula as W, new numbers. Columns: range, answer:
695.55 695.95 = 18.8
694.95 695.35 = 19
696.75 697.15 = 18.7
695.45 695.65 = 18.9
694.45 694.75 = 19.9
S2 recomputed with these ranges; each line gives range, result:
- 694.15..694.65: 20.2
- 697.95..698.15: 20.5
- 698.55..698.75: 20.3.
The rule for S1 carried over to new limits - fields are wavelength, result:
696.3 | 18.06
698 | 20.56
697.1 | 19.06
